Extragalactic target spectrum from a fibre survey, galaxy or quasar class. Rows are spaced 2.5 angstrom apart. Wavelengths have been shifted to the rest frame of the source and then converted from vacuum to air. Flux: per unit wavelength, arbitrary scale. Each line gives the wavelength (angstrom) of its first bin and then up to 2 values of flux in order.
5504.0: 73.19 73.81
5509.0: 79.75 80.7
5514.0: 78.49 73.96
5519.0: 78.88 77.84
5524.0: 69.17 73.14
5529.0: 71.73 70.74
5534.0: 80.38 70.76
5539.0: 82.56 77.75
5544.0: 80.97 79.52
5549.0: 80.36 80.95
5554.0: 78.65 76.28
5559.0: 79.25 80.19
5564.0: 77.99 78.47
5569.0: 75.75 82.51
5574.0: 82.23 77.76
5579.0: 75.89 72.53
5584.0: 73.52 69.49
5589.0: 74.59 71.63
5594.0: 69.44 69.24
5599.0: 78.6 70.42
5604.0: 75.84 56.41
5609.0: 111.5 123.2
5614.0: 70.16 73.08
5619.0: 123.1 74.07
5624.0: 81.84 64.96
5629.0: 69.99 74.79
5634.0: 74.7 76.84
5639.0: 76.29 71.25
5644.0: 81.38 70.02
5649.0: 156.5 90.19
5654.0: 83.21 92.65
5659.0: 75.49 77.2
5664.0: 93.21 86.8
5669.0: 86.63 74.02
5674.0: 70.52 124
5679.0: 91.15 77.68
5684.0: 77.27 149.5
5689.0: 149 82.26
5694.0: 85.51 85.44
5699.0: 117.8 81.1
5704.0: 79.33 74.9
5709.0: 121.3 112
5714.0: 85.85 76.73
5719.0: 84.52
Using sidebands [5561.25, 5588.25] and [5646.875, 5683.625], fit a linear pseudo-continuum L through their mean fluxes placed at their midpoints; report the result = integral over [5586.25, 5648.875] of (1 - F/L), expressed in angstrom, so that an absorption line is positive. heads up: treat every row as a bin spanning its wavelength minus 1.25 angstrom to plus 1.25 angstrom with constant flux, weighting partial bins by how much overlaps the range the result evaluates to 2.7 angstrom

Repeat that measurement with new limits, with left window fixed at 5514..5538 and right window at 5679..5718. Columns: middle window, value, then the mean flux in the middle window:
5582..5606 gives 3.2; 72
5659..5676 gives 1.8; 82.8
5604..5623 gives -0.8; 89.2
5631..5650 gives 1.0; 84.7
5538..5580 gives -0.3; 79.2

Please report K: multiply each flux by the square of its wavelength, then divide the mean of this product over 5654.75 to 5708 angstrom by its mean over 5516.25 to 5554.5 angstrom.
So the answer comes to 1.26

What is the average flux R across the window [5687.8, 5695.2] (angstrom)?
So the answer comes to 105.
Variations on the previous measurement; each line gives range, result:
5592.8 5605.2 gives 72.7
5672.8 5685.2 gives 88.2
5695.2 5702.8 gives 94.6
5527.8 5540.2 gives 75.2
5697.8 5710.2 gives 94.7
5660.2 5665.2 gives 85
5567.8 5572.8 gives 79.2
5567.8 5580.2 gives 78.9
